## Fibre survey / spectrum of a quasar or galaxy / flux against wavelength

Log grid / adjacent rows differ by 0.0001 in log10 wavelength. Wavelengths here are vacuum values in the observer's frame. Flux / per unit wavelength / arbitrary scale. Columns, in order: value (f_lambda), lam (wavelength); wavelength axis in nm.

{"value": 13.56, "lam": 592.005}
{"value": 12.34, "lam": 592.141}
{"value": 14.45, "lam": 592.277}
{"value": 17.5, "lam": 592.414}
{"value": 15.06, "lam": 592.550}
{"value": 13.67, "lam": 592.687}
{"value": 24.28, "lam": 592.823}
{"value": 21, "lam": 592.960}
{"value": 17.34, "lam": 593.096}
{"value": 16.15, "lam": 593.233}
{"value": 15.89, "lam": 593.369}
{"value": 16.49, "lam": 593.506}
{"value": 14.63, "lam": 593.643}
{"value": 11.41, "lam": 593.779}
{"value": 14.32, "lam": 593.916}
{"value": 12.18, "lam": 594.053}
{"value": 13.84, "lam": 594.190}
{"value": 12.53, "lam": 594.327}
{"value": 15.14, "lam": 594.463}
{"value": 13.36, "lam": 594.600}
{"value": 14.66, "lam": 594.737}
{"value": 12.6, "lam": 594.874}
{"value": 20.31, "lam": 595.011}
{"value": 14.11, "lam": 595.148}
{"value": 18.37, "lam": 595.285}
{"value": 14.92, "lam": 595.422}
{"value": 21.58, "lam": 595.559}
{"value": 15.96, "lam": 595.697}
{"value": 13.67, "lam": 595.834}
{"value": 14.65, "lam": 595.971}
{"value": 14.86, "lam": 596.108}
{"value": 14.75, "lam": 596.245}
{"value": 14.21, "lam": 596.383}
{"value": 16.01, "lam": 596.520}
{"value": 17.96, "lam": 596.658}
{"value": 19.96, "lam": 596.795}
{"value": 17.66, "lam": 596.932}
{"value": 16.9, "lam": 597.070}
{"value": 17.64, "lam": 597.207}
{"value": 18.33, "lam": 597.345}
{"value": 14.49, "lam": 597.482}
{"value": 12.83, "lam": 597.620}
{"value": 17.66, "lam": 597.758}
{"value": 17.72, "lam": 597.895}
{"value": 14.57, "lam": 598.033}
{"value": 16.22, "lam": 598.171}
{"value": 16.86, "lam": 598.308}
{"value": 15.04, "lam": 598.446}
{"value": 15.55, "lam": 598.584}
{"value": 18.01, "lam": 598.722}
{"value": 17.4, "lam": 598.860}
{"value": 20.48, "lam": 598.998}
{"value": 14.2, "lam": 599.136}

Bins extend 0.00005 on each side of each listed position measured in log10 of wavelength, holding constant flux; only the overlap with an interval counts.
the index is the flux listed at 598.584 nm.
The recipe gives 15.55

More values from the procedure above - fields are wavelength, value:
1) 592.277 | 14.45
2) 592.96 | 21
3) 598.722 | 18.01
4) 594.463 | 15.14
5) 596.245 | 14.75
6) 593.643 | 14.63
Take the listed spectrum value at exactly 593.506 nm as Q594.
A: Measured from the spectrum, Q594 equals 16.49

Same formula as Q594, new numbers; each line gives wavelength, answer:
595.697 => 15.96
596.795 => 19.96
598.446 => 15.04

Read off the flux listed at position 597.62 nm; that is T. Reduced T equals 12.83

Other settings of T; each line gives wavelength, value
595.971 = 14.65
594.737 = 14.66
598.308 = 16.86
